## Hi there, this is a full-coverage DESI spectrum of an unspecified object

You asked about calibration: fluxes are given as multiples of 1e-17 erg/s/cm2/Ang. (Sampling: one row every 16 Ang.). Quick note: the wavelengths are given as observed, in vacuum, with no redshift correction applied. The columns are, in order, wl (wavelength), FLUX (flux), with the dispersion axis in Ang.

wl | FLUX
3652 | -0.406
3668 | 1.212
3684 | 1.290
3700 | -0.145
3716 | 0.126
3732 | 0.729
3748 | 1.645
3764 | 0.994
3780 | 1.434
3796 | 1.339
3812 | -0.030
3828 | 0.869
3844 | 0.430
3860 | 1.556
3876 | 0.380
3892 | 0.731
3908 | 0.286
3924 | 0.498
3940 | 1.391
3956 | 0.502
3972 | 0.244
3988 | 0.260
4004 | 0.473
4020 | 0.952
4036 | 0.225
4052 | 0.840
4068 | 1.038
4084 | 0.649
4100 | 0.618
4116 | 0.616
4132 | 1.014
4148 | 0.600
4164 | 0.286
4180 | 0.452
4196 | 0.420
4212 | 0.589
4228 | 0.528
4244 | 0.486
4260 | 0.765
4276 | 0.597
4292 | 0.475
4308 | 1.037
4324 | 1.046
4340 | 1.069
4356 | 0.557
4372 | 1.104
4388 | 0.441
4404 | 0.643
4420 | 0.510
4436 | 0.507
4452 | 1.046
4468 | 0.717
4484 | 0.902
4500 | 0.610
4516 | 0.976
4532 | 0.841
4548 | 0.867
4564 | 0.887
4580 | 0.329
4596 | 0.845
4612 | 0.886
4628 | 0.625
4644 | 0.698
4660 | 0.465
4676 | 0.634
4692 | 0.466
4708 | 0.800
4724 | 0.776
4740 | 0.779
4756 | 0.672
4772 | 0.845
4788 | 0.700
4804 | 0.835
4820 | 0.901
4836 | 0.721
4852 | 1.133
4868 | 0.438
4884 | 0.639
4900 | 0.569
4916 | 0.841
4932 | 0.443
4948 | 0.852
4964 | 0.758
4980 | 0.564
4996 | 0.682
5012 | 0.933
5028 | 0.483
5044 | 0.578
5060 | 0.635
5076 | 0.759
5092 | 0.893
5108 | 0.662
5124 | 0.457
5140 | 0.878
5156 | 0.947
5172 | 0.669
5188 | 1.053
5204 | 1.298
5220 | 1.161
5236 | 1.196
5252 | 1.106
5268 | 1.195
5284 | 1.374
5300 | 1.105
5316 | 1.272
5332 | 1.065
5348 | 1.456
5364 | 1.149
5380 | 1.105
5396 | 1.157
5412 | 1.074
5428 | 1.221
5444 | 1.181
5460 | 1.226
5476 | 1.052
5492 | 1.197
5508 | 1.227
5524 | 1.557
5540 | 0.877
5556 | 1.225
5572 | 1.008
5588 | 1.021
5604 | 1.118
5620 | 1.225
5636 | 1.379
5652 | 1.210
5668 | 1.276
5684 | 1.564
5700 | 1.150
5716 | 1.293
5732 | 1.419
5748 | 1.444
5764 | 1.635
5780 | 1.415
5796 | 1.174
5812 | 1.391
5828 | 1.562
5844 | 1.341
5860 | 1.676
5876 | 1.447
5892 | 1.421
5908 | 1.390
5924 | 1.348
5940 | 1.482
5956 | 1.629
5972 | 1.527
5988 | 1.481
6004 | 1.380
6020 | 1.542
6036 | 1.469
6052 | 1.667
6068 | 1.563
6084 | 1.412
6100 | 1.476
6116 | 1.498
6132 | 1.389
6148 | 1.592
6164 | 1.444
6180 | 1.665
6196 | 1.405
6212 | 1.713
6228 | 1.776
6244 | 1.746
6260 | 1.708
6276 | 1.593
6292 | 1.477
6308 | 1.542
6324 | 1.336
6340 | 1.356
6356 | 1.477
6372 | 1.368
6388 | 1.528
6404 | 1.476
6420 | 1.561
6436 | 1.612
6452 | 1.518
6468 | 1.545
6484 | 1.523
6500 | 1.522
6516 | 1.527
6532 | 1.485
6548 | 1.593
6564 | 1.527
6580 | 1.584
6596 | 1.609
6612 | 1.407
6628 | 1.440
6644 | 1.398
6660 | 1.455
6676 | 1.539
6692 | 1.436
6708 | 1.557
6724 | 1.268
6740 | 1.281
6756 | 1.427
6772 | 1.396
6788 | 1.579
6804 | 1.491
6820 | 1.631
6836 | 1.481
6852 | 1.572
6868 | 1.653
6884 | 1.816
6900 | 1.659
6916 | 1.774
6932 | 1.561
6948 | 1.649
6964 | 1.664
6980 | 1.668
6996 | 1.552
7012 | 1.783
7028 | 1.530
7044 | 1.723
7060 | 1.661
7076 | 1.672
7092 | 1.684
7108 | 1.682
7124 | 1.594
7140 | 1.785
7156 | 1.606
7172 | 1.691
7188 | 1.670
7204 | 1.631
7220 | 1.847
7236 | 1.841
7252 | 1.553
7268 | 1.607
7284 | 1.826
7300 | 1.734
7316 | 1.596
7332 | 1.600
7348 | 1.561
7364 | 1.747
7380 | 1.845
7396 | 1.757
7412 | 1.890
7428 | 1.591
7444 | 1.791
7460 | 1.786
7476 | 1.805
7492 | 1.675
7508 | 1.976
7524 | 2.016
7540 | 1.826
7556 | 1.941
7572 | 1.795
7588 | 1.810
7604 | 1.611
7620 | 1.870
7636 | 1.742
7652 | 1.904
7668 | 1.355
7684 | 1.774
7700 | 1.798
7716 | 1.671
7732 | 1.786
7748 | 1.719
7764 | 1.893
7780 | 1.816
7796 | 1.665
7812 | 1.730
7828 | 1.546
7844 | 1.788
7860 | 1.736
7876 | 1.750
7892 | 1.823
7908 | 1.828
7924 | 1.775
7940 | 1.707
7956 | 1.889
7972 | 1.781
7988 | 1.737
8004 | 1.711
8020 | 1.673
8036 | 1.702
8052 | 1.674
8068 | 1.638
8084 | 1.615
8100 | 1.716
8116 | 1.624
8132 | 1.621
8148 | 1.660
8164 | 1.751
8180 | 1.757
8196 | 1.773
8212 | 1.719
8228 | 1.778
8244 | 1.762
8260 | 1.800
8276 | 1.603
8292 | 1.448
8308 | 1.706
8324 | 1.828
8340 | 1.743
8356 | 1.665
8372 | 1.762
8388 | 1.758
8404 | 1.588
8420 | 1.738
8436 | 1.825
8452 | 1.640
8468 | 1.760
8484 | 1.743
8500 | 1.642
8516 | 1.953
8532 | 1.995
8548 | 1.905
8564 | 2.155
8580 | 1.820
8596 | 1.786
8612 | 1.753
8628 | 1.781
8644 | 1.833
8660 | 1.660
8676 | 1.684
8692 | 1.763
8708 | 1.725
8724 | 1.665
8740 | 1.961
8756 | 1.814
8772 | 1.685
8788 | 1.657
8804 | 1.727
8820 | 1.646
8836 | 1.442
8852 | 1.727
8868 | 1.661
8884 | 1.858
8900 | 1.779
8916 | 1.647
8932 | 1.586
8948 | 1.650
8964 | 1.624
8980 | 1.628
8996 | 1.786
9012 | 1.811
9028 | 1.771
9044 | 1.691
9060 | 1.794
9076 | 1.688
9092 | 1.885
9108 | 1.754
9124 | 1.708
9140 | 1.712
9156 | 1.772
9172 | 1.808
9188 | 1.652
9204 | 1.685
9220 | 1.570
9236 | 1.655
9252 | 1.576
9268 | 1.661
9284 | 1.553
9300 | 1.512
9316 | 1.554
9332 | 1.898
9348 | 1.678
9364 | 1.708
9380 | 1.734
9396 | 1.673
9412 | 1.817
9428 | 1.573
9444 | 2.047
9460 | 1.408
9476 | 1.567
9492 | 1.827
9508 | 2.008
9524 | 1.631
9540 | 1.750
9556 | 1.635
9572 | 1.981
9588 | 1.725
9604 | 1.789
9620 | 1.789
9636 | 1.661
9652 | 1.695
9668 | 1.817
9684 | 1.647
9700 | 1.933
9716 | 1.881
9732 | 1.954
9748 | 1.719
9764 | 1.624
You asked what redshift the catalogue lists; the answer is 0.30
